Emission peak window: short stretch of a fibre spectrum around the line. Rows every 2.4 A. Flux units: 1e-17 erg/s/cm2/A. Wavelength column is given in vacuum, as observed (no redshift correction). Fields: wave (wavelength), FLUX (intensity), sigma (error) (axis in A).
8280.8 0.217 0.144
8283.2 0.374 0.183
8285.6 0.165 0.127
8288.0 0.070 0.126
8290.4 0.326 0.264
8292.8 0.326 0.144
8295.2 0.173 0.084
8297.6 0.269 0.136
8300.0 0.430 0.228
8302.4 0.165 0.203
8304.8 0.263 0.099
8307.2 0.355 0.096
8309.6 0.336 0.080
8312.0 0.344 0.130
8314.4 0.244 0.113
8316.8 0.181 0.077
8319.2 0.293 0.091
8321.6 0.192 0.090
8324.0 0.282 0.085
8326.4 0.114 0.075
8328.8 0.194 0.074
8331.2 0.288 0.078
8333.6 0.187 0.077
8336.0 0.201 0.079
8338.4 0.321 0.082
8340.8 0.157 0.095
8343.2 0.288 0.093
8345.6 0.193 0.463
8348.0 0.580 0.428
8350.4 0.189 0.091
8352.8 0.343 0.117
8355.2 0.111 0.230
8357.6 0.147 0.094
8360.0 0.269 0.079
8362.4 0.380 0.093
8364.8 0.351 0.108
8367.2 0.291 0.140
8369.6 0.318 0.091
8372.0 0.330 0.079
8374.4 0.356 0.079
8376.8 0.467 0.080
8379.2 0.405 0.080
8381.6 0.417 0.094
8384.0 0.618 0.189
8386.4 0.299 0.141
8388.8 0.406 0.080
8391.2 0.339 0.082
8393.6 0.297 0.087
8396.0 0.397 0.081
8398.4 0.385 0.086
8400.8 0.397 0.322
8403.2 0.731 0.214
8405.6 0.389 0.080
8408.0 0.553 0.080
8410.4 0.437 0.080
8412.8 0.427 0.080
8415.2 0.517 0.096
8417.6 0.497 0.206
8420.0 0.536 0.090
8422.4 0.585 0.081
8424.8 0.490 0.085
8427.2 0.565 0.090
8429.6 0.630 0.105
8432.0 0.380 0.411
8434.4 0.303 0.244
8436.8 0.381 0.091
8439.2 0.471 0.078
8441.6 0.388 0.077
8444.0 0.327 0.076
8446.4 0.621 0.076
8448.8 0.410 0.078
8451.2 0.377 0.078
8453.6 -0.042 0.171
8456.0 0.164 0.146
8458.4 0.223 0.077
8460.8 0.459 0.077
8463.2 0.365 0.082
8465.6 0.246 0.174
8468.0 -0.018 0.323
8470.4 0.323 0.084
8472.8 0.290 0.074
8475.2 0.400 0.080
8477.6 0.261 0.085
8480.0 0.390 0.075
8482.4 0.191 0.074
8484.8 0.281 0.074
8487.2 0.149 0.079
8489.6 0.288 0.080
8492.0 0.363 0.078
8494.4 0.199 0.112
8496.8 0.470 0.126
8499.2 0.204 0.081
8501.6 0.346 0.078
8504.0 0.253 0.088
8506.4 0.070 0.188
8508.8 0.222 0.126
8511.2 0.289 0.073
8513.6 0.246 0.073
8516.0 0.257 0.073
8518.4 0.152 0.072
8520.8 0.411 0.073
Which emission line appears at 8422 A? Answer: Mg II 2798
